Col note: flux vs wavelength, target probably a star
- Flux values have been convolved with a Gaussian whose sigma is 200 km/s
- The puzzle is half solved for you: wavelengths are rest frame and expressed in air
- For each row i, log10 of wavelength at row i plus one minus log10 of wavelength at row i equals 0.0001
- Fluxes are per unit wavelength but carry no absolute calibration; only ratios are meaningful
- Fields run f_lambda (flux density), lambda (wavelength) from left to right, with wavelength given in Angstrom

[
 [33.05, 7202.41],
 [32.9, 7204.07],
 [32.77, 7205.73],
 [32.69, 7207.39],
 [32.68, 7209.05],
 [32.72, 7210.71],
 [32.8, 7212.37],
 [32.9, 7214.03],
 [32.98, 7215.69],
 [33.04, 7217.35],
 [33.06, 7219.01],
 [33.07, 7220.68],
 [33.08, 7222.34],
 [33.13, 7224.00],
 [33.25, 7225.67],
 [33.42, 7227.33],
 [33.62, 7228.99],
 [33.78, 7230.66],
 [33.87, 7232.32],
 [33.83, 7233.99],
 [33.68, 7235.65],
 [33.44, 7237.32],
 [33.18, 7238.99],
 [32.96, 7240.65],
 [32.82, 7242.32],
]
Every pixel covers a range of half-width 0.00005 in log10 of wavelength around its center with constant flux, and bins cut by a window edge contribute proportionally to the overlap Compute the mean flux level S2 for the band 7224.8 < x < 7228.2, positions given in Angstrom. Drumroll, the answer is 33.4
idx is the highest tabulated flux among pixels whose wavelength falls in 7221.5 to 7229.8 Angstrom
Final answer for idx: 33.62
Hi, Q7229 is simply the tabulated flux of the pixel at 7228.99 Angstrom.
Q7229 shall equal 33.62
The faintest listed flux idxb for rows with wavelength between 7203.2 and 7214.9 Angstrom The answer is 32.68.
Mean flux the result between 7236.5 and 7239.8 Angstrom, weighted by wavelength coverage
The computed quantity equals 33.3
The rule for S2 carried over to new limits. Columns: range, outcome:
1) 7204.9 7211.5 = 32.7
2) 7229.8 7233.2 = 33.8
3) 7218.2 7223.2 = 33.1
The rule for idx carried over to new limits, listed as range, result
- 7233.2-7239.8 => 33.83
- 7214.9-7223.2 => 33.08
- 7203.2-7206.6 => 32.9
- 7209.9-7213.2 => 32.8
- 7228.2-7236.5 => 33.87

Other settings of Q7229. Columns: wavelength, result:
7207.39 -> 32.69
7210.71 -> 32.72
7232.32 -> 33.87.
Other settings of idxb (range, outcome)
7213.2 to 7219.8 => 32.9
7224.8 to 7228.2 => 33.25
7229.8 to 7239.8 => 33.18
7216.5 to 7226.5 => 33.04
